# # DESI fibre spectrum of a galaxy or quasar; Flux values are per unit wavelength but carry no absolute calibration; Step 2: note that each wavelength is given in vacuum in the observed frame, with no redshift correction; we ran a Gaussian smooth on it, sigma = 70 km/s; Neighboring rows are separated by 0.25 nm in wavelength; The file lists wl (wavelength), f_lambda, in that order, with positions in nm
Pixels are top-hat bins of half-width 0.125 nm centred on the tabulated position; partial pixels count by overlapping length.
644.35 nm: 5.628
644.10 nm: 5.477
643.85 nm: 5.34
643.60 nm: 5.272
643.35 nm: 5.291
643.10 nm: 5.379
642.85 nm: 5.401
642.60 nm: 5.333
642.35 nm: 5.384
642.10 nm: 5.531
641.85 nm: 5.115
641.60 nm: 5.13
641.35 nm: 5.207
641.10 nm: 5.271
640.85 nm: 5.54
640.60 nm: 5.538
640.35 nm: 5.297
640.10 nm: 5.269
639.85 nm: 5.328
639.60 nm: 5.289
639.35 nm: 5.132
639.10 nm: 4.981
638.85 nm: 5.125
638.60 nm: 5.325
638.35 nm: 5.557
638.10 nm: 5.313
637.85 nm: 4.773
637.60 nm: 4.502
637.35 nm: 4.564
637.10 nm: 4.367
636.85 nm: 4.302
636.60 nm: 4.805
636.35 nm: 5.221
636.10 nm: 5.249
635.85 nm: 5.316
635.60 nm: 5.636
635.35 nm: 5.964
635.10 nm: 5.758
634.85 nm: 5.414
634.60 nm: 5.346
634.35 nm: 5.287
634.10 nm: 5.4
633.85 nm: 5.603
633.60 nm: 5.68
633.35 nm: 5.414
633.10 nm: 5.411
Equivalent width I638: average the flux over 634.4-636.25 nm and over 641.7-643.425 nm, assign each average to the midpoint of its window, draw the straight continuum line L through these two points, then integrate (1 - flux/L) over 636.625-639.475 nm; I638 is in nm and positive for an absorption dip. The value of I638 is 0.29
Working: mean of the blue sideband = 5.51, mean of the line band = 4.9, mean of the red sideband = 5.35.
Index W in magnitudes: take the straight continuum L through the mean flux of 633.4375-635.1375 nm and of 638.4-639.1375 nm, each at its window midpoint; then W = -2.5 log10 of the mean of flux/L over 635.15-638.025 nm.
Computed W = 0.07 mag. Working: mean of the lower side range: 5.48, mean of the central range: 5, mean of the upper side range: 5.2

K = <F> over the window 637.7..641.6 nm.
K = 5.25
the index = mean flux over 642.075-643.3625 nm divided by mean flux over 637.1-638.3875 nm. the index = 1.11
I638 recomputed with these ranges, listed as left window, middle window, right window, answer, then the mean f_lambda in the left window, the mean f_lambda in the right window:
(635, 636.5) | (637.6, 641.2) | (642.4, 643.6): 0.123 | 5.51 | 5.34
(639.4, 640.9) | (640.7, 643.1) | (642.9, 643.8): 0.004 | 5.36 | 5.32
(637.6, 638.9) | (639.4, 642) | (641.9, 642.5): 0.008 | 5.16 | 5.41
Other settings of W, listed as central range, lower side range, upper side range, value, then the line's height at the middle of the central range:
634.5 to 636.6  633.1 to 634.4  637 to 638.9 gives -0.04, 5.25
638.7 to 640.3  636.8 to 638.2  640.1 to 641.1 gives -0.01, 5.14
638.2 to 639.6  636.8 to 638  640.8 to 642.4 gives -0.09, 4.8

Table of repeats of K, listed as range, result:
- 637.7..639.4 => 5.16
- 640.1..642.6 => 5.33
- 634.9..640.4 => 5.14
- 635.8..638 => 4.78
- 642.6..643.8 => 5.34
